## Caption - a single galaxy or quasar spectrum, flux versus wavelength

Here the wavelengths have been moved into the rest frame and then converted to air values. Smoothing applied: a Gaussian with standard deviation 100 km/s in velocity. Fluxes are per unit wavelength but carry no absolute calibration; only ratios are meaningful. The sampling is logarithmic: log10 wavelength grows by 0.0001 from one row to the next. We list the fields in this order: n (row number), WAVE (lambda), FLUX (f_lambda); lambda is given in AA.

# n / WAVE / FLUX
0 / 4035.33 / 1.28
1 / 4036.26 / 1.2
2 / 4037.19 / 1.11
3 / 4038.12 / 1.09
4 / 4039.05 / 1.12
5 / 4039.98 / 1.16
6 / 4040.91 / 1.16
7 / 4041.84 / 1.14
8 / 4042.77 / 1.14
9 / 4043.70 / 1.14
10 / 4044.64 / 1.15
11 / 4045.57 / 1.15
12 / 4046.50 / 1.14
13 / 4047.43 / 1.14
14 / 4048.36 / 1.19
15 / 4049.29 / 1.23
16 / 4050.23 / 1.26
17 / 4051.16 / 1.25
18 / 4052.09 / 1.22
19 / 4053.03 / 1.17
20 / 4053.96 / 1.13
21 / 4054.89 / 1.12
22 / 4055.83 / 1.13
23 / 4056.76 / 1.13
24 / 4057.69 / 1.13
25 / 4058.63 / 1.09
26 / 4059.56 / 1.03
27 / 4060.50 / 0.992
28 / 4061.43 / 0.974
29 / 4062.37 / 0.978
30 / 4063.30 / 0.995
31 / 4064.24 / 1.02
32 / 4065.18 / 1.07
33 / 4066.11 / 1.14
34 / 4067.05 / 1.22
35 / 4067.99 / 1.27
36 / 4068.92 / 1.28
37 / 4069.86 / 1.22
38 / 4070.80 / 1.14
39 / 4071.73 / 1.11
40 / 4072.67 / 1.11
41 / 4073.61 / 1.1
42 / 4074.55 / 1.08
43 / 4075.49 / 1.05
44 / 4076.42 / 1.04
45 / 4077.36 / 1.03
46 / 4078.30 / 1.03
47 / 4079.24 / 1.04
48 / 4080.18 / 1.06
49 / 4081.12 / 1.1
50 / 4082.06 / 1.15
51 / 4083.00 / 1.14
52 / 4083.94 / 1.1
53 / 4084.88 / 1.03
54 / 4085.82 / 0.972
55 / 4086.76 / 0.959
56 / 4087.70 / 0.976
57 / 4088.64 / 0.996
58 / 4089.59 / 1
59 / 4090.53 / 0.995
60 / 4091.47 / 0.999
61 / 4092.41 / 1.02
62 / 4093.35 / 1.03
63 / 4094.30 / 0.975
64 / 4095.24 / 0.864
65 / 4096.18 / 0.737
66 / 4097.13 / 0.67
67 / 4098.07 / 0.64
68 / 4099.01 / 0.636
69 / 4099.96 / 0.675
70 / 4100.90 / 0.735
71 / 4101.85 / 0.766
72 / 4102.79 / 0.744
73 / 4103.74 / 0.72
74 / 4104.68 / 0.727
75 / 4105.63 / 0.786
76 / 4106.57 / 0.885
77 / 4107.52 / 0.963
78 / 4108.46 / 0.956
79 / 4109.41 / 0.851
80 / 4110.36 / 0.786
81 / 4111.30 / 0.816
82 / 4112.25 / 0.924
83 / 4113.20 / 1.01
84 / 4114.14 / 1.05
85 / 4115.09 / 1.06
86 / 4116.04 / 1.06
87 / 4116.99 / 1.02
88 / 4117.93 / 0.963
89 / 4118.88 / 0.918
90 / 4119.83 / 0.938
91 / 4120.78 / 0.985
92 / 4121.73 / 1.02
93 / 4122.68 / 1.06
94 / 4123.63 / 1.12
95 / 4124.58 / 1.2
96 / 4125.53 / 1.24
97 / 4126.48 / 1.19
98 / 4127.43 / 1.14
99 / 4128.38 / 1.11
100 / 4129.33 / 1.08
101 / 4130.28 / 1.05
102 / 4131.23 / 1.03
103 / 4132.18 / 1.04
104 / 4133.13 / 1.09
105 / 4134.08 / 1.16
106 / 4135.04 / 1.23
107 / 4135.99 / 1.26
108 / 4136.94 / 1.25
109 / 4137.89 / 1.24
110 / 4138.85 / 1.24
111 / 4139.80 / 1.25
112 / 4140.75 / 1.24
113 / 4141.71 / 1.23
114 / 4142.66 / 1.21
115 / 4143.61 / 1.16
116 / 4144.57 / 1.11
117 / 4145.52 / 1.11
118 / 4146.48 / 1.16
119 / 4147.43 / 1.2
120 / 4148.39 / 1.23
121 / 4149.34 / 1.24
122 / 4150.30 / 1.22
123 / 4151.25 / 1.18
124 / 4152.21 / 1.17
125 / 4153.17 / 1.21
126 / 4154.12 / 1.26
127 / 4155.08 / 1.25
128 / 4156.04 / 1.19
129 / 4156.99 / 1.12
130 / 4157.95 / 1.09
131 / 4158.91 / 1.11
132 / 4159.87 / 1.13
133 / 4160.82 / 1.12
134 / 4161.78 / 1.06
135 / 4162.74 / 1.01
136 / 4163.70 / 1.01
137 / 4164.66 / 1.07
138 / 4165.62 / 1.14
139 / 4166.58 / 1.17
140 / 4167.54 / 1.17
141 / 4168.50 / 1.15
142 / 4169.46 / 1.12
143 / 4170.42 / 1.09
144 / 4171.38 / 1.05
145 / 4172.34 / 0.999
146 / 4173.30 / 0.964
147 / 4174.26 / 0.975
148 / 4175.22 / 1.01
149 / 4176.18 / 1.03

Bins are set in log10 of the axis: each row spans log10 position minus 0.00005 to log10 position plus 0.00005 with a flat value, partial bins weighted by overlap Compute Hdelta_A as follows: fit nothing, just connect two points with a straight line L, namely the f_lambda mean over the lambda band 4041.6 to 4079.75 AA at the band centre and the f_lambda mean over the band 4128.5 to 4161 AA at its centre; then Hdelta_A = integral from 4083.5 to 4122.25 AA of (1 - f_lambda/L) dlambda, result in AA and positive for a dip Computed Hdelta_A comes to 8.3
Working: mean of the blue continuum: 1.12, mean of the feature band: 0.901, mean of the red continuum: 1.17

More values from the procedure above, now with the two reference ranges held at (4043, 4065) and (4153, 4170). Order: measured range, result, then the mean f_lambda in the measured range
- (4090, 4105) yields 4.2 AA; 0.81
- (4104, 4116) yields 2.4 AA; 0.904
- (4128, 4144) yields -0.6 AA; 1.17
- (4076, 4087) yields 0.6 AA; 1.06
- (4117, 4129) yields 0.6 AA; 1.07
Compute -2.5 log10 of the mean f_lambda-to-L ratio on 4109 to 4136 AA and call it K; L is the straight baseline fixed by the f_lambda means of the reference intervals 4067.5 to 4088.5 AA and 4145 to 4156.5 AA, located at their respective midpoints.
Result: 0.11 mag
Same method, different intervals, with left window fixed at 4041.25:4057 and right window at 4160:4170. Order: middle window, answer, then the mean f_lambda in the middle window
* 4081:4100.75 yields 0.23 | 0.93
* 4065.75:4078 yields 0.02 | 1.14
